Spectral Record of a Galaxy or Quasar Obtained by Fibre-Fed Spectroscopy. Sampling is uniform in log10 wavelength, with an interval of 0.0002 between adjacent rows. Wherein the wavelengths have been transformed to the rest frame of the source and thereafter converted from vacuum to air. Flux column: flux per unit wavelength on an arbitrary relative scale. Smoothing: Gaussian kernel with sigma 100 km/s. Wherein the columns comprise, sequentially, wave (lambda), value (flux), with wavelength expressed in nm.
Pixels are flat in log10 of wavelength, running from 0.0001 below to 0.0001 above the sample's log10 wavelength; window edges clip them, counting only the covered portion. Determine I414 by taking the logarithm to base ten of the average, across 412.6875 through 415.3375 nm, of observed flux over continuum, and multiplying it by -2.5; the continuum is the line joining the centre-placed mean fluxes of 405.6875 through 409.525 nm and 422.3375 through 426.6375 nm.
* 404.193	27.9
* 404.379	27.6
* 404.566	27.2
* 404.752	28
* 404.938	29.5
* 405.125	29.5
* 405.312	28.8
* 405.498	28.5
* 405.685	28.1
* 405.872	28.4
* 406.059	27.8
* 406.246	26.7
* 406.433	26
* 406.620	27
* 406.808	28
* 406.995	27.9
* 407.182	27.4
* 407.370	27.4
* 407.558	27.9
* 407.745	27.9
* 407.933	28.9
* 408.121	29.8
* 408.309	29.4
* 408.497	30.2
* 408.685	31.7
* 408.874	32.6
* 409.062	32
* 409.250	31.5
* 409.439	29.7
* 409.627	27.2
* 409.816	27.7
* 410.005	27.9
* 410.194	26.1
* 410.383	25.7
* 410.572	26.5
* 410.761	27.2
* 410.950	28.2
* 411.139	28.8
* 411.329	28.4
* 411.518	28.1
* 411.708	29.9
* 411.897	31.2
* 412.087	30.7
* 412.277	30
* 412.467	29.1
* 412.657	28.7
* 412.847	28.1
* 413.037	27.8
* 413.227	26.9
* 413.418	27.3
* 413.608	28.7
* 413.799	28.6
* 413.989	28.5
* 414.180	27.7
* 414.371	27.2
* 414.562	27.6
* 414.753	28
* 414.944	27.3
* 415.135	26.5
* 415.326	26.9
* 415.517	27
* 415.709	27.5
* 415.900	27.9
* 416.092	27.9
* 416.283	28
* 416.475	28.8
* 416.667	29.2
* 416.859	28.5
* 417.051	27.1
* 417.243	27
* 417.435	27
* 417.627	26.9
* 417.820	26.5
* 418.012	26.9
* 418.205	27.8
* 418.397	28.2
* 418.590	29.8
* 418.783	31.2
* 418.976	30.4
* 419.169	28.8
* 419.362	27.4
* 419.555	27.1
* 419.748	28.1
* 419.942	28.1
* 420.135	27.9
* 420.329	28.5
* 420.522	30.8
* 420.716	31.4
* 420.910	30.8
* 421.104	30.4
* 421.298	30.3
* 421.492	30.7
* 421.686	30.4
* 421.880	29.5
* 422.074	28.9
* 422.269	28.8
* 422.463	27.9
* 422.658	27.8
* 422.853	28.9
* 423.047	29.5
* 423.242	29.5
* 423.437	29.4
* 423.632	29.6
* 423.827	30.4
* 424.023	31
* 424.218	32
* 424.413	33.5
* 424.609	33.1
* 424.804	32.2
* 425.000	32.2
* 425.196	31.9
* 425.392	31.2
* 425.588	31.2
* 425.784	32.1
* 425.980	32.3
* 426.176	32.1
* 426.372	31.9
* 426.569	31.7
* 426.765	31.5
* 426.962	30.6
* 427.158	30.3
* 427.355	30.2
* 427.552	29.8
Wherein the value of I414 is 0.075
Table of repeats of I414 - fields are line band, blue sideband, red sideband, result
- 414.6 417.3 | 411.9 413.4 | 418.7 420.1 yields 0.040 mag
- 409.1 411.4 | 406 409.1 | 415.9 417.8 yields 0.016 mag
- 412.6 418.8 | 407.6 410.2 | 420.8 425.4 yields 0.081 mag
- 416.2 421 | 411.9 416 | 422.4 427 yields 0.032 mag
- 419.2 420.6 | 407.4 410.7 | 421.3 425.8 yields 0.068 mag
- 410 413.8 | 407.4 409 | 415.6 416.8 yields 0.028 mag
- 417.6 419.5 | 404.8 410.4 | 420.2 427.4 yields 0.059 mag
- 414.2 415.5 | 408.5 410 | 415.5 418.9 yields 0.053 mag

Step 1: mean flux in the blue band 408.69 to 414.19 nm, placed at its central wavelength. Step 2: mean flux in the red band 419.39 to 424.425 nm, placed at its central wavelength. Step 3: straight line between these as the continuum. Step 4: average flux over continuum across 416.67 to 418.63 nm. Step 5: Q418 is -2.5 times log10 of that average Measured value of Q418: 0.06 mag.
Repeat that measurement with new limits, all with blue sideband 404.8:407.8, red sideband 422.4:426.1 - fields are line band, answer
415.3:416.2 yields 0.08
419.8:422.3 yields 0.02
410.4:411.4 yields 0.04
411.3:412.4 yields -0.04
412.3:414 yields 0.03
